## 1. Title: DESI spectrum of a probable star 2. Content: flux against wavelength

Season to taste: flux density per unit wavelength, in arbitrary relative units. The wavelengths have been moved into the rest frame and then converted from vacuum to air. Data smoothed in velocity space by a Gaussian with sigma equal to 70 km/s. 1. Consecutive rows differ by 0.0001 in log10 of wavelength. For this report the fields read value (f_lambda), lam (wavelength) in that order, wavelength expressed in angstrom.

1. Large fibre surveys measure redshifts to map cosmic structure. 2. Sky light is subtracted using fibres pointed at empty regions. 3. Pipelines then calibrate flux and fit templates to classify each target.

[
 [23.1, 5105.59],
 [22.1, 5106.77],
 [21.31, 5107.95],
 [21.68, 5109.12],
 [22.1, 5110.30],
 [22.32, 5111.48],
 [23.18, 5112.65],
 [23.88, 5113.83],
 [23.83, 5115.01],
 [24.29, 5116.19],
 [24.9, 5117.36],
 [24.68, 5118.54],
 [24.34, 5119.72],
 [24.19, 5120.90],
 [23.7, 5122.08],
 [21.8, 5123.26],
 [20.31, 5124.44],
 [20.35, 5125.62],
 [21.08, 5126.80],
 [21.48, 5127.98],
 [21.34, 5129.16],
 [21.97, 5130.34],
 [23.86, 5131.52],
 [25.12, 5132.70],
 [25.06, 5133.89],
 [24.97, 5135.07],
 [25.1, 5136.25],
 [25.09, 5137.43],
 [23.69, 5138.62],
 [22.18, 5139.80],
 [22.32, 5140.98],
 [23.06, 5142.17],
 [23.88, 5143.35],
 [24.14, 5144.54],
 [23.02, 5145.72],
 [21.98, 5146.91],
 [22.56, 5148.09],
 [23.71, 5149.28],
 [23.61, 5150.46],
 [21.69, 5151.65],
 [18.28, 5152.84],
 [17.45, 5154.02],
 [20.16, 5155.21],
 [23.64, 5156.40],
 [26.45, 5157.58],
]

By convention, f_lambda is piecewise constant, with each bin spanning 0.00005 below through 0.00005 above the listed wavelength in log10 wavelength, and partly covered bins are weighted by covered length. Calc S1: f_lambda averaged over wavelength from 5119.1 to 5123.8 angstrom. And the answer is 23.5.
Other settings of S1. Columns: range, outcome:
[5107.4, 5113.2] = 22.1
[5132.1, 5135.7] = 25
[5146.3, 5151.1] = 22.9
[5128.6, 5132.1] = 22.4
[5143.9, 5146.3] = 23.6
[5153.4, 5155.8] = 18.8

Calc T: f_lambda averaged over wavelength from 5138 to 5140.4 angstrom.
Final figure 23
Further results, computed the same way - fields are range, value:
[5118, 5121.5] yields 24.4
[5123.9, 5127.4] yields 20.6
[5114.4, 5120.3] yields 24.4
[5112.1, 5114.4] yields 23.5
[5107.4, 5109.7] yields 21.6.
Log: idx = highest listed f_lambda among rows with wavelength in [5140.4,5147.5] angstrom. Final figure 24.14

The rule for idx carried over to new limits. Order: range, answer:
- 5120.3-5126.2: 24.19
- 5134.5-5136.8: 25.1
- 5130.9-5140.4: 25.12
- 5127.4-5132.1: 23.86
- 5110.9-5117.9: 24.9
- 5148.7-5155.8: 23.71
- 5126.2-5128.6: 21.48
